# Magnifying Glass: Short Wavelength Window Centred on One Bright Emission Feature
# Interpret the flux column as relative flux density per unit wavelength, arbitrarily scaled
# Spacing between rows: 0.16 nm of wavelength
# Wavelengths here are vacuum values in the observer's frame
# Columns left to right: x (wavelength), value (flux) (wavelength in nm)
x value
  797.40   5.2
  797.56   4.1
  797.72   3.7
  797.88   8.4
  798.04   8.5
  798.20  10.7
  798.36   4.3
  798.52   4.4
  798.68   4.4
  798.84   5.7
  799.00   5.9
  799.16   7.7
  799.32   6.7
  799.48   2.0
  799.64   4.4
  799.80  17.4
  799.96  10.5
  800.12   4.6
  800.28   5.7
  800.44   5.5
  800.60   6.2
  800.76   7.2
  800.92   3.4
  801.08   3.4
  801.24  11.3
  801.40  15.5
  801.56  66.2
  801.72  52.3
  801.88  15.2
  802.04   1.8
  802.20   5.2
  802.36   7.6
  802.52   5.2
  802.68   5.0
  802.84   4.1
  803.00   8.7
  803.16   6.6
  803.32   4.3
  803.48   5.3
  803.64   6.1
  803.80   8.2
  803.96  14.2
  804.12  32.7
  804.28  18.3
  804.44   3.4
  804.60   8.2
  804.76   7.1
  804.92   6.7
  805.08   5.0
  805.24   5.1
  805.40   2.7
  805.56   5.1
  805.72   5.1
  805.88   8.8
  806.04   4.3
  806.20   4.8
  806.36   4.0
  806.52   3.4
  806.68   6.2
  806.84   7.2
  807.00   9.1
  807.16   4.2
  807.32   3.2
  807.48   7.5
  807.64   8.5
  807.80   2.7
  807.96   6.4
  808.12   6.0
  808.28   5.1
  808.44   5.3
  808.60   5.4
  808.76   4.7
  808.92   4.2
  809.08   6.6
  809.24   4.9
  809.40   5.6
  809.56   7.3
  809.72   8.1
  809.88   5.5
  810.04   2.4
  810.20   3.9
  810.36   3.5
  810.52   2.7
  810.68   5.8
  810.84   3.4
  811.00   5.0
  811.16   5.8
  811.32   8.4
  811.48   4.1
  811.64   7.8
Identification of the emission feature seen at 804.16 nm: [N II] 6583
